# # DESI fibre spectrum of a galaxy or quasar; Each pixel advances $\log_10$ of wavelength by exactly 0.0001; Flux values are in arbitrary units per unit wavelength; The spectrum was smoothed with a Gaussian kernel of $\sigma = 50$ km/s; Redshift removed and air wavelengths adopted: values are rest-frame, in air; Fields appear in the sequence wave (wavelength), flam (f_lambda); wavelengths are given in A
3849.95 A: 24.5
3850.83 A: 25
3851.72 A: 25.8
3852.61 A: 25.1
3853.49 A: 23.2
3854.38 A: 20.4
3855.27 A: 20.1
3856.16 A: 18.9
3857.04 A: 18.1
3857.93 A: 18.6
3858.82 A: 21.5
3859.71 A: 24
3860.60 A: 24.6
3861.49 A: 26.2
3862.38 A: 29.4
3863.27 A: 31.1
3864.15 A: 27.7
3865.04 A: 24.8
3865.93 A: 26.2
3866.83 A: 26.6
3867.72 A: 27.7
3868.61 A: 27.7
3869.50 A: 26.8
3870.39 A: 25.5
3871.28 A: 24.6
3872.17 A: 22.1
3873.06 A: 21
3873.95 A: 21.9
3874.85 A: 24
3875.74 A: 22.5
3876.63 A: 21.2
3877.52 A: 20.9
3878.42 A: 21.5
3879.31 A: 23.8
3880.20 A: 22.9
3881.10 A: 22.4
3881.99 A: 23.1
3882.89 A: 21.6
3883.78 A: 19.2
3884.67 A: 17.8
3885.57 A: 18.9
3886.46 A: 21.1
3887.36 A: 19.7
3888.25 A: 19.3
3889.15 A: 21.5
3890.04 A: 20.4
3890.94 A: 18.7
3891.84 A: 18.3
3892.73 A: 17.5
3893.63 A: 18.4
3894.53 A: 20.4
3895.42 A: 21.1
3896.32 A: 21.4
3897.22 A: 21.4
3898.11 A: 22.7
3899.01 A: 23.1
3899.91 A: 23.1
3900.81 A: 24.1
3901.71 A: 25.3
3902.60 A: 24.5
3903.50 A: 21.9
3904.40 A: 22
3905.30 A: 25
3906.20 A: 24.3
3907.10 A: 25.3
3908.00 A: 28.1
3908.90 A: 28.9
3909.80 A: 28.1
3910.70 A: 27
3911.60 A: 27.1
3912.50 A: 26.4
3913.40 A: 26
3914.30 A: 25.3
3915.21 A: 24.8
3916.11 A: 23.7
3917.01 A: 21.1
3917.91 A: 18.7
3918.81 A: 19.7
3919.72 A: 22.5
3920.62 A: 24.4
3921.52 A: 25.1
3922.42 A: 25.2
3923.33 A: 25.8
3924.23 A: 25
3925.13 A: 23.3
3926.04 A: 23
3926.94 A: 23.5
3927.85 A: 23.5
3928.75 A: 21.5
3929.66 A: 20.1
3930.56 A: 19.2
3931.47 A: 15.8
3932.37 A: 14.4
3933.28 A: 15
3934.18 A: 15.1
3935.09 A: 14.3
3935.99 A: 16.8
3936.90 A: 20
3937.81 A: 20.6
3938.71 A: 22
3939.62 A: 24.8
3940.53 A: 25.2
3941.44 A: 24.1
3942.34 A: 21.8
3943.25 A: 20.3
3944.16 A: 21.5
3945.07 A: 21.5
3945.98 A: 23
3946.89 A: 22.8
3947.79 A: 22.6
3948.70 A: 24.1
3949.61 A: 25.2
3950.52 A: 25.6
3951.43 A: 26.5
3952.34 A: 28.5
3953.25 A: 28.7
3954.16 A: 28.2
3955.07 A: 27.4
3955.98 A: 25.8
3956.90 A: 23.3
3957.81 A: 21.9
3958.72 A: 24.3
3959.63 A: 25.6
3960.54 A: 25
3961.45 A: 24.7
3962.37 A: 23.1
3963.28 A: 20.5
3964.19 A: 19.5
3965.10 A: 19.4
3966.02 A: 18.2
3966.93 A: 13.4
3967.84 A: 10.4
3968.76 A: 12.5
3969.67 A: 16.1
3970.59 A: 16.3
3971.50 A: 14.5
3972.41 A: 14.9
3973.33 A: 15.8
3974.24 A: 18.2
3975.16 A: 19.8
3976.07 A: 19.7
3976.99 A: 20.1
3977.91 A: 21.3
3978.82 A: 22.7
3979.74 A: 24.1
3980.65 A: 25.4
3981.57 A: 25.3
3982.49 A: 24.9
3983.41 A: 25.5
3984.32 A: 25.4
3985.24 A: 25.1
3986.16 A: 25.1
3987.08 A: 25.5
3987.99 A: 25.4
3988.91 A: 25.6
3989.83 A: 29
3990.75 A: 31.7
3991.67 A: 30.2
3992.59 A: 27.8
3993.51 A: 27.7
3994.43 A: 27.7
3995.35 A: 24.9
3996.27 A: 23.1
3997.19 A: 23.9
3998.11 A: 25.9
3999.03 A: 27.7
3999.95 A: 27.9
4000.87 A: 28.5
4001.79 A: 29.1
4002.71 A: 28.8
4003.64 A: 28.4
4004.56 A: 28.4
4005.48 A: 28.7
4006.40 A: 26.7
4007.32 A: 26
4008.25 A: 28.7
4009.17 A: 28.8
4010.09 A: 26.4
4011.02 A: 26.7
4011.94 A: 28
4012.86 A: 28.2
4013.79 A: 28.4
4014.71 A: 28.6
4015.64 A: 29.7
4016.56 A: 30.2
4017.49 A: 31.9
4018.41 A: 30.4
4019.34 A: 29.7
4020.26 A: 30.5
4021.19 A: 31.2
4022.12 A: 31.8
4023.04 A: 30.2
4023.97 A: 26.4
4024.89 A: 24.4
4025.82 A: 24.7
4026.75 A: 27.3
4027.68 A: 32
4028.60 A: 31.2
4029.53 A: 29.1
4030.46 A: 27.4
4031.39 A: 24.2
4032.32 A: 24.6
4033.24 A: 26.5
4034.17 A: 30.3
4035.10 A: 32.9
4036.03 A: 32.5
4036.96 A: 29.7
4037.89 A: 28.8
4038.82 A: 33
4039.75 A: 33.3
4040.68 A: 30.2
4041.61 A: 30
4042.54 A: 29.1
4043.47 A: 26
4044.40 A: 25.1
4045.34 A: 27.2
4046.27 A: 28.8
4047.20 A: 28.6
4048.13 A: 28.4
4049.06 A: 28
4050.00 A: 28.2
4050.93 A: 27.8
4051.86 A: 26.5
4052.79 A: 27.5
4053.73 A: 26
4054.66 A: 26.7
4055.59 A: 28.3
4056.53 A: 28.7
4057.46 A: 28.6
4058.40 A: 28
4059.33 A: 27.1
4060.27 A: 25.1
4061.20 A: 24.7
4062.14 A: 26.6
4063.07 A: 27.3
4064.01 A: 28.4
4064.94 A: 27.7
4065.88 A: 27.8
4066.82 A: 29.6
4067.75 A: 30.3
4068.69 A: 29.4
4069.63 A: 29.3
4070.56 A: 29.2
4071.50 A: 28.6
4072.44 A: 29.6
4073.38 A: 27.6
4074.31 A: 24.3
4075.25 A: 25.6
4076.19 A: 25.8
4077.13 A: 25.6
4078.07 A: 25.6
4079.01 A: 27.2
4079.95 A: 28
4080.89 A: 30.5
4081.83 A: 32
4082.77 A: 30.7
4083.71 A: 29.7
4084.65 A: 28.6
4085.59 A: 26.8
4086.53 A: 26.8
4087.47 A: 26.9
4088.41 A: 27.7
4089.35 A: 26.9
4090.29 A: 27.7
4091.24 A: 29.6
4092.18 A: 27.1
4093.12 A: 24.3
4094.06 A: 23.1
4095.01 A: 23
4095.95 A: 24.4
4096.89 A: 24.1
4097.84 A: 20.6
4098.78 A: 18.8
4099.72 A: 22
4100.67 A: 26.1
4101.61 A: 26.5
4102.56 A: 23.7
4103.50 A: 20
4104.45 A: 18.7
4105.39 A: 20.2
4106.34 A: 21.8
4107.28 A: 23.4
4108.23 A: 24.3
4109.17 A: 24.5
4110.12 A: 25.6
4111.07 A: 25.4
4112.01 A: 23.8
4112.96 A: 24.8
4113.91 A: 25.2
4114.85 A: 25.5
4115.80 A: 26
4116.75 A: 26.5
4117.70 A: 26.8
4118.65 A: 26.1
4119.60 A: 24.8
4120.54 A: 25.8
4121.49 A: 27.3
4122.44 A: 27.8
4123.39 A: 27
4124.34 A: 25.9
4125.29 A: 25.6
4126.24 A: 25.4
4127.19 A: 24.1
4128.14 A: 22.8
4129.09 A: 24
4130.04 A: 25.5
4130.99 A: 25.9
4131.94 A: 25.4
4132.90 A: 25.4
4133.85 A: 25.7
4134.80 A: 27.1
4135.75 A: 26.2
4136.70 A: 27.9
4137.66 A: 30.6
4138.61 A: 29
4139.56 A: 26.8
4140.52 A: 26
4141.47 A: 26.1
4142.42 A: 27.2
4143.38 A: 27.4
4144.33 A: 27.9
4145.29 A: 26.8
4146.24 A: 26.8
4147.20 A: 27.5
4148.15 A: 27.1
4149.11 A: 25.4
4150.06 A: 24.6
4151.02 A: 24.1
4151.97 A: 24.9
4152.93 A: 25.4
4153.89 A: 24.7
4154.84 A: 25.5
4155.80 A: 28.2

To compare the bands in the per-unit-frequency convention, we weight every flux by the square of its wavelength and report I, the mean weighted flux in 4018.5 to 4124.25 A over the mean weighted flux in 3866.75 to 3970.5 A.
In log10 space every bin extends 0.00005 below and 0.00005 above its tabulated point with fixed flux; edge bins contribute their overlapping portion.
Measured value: 1.31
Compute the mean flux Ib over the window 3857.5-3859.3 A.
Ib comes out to 20.1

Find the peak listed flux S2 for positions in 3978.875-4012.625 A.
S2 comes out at 31.7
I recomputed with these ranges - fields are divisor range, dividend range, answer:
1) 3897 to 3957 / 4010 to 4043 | 1.32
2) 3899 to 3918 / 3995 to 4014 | 1.15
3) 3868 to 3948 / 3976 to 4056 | 1.31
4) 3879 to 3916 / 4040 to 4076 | 1.32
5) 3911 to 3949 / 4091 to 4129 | 1.22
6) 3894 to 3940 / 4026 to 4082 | 1.34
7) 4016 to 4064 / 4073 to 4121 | 0.92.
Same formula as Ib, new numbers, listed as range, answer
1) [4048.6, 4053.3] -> 27.6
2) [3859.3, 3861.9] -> 24.9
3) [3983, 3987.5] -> 25.3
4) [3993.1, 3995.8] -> 26.8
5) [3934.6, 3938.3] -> 18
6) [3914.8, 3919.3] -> 21.6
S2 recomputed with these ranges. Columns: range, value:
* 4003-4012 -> 28.8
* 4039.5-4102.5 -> 33.3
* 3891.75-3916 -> 28.9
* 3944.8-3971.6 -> 28.7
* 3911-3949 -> 27.1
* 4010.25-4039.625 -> 33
